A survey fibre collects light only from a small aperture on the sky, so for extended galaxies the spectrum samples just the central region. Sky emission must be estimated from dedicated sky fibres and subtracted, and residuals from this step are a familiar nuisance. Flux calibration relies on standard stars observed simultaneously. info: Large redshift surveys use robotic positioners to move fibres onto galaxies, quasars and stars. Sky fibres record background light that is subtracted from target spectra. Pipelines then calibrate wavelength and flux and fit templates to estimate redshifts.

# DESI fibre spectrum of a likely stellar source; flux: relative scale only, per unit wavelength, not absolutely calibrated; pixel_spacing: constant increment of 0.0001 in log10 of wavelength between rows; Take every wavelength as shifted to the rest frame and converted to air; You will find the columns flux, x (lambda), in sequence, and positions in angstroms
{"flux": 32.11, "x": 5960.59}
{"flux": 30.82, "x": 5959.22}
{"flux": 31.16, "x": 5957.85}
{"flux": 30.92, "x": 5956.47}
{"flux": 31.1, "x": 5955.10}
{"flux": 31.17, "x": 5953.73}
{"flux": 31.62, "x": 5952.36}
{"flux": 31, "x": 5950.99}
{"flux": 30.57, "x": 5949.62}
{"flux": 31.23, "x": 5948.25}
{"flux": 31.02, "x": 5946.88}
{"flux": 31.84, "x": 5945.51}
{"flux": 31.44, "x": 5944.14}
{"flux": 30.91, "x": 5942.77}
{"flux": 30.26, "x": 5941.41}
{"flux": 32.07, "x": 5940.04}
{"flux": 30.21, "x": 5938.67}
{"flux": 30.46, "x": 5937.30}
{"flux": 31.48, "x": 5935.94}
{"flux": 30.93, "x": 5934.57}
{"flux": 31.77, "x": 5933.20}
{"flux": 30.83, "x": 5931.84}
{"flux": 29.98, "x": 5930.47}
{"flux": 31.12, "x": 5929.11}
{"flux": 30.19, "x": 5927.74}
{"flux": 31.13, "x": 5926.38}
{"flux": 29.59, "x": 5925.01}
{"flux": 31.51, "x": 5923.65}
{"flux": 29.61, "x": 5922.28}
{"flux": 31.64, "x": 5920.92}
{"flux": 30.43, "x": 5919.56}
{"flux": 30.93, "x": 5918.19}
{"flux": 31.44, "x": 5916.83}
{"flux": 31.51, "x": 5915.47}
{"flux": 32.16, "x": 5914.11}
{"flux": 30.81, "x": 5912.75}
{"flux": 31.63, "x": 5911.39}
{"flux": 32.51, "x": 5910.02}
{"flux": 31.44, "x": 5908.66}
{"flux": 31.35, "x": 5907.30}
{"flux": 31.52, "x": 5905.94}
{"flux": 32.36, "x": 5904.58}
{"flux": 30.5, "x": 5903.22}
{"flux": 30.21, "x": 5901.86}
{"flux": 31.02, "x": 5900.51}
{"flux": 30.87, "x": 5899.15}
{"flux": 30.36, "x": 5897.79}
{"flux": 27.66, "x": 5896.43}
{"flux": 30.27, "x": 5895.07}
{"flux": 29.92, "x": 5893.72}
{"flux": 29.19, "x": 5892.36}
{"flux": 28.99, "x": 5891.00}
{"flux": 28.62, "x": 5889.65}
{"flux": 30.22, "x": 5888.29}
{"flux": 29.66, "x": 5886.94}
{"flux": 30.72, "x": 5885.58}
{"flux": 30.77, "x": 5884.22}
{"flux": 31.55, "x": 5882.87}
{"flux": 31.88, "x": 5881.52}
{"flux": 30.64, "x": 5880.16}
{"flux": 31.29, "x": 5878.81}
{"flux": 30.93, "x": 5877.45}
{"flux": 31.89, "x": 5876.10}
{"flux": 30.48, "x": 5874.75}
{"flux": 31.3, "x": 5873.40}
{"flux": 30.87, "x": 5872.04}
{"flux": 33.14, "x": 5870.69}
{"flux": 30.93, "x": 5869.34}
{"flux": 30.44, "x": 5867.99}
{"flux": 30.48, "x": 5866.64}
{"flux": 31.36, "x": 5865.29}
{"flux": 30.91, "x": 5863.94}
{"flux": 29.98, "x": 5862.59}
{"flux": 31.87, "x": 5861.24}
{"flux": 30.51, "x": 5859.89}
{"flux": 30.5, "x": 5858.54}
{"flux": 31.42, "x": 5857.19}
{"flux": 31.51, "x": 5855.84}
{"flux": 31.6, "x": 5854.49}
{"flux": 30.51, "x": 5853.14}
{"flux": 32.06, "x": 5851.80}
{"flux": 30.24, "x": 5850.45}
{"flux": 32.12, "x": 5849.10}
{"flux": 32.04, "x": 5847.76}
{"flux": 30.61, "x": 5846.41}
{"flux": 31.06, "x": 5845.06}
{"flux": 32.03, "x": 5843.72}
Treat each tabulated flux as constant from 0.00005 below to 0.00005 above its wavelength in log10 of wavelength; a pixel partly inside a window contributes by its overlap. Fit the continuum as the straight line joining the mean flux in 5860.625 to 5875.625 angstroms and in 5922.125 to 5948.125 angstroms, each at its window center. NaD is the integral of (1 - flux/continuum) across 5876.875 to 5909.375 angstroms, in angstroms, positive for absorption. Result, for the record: 0.5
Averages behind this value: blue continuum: 31.1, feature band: 30.5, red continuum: 30.9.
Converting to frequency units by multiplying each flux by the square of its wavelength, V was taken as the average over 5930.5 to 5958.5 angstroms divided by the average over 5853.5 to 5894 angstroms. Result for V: 1.03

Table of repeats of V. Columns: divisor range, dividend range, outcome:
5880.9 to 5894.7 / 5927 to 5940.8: 1.04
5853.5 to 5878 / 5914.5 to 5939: 1.01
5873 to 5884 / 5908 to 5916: 1.02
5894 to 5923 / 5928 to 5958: 1.01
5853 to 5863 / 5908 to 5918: 1.04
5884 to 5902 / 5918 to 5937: 1.04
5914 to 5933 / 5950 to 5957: 1.02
